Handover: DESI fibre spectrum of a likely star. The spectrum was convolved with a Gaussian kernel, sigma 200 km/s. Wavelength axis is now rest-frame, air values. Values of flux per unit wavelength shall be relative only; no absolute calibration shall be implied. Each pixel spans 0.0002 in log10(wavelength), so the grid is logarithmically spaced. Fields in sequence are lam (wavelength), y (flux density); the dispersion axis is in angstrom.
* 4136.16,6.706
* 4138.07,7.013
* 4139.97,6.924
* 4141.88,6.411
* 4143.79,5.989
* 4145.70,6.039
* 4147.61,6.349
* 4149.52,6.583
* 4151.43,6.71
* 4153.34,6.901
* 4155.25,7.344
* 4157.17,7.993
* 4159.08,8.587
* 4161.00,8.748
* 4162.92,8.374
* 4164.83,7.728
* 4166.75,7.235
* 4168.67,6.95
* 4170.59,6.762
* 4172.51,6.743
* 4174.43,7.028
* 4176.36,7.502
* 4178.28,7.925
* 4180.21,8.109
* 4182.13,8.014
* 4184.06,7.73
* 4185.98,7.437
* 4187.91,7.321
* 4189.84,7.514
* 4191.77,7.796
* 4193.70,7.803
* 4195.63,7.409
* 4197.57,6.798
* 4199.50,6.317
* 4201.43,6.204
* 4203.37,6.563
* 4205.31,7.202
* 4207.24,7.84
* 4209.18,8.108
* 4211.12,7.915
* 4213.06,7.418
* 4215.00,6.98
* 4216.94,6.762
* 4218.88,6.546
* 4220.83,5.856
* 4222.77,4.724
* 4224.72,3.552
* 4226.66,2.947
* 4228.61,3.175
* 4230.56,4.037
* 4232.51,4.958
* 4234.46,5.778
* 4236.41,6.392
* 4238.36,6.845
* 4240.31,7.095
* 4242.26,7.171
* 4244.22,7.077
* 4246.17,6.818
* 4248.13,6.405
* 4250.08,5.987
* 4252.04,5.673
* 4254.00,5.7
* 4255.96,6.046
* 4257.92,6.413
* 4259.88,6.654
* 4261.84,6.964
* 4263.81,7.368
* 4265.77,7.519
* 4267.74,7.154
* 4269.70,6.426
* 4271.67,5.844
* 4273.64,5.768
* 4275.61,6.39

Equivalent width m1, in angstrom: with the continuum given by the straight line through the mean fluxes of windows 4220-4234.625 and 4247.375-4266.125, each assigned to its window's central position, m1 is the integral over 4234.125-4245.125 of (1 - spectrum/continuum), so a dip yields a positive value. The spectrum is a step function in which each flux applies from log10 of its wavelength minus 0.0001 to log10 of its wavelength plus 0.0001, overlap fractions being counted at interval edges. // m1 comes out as -3.4 angstrom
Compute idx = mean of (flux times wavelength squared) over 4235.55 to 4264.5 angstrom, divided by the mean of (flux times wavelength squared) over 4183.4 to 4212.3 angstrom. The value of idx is 0.92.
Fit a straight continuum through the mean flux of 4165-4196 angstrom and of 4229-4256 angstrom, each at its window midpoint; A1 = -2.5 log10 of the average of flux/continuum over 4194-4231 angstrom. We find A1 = 0.10 mag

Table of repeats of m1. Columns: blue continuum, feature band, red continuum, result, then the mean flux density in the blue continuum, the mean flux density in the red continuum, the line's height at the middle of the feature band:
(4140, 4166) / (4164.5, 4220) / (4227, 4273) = -4.1 angstrom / 7.2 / 6.19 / 6.79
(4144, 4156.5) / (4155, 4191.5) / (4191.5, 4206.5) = -4.5 angstrom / 6.65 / 6.99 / 6.81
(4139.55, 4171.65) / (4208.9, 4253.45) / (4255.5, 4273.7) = 5.5 angstrom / 7.16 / 6.67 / 6.82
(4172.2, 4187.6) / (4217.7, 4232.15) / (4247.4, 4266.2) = 5.1 angstrom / 7.59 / 6.44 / 6.92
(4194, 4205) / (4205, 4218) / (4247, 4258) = -1.7 angstrom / 6.76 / 6.02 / 6.59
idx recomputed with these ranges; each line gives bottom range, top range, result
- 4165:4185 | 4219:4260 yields 0.79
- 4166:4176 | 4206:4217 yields 1.11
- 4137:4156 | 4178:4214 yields 1.15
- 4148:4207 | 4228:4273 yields 0.88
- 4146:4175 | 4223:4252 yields 0.79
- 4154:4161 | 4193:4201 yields 0.89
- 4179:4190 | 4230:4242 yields 0.80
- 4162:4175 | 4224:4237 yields 0.62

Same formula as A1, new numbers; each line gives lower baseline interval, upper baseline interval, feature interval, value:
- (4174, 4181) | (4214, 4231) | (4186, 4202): -0.08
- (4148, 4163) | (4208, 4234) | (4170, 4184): -0.08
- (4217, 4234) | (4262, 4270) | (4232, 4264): -0.08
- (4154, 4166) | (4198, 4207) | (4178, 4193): -0.07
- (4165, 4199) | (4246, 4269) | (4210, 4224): 0.07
